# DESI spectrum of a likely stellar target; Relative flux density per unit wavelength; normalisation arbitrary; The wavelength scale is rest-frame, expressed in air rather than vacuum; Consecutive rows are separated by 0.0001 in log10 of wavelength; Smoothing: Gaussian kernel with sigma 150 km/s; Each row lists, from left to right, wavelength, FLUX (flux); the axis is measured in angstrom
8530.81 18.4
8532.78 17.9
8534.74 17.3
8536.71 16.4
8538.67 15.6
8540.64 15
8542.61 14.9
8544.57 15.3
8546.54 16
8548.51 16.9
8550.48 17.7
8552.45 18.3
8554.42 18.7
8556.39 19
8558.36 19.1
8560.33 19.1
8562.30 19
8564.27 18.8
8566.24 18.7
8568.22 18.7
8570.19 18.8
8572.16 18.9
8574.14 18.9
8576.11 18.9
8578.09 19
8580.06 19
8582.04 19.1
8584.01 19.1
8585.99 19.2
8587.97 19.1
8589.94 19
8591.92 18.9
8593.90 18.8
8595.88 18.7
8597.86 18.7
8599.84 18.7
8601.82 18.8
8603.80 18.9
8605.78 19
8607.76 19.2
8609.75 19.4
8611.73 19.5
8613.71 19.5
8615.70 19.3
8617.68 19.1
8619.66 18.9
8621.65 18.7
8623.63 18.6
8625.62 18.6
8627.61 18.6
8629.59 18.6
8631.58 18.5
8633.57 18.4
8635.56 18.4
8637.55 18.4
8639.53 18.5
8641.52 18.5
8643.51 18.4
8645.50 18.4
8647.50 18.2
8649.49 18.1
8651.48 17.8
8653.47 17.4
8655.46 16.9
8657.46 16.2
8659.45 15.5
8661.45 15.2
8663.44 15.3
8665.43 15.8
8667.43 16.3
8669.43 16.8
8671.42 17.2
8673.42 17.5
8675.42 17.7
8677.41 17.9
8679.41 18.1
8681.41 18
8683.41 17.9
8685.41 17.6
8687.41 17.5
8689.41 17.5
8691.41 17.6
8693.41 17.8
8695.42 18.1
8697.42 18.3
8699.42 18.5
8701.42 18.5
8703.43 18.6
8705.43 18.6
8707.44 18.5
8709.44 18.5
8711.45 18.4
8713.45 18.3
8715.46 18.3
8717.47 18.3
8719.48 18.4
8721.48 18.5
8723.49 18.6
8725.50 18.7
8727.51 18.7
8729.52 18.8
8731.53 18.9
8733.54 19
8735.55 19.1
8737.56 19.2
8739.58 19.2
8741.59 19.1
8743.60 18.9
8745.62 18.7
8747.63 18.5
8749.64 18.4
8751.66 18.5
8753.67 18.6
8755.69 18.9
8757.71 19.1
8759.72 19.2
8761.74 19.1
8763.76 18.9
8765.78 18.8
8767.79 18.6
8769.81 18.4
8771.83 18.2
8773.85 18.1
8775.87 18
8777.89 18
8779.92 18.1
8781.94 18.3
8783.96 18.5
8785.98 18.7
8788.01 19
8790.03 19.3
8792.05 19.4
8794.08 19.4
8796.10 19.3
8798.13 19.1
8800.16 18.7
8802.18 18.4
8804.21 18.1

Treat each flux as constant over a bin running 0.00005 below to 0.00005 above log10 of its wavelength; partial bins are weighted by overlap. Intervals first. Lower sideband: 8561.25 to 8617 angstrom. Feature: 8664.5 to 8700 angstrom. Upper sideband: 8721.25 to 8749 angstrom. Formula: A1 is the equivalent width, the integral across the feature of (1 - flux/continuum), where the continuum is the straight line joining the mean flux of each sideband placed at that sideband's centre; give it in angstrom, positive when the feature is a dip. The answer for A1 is 2.5 angstrom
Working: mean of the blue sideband 19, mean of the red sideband 18.9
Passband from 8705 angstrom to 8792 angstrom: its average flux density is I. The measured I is 18.7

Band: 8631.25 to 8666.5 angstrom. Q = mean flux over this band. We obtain 17.4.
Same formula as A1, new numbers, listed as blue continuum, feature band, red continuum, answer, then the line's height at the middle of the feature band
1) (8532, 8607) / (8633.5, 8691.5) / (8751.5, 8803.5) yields 3.2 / 18.4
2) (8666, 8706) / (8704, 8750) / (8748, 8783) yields -1.3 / 18.2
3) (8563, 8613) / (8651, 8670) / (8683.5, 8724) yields 2.3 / 18.5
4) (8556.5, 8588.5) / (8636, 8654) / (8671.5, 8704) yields 0.1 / 18.3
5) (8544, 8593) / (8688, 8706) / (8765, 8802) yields 0.5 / 18.6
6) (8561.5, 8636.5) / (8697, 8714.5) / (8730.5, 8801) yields 0.3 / 18.8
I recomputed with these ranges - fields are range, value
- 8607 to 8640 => 18.8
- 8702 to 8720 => 18.4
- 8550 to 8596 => 18.9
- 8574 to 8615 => 19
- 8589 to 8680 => 18.1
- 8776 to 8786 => 18.3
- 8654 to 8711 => 17.4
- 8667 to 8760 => 18.3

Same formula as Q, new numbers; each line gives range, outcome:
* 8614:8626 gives 18.9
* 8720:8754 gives 18.8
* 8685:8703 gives 18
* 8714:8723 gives 18.4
